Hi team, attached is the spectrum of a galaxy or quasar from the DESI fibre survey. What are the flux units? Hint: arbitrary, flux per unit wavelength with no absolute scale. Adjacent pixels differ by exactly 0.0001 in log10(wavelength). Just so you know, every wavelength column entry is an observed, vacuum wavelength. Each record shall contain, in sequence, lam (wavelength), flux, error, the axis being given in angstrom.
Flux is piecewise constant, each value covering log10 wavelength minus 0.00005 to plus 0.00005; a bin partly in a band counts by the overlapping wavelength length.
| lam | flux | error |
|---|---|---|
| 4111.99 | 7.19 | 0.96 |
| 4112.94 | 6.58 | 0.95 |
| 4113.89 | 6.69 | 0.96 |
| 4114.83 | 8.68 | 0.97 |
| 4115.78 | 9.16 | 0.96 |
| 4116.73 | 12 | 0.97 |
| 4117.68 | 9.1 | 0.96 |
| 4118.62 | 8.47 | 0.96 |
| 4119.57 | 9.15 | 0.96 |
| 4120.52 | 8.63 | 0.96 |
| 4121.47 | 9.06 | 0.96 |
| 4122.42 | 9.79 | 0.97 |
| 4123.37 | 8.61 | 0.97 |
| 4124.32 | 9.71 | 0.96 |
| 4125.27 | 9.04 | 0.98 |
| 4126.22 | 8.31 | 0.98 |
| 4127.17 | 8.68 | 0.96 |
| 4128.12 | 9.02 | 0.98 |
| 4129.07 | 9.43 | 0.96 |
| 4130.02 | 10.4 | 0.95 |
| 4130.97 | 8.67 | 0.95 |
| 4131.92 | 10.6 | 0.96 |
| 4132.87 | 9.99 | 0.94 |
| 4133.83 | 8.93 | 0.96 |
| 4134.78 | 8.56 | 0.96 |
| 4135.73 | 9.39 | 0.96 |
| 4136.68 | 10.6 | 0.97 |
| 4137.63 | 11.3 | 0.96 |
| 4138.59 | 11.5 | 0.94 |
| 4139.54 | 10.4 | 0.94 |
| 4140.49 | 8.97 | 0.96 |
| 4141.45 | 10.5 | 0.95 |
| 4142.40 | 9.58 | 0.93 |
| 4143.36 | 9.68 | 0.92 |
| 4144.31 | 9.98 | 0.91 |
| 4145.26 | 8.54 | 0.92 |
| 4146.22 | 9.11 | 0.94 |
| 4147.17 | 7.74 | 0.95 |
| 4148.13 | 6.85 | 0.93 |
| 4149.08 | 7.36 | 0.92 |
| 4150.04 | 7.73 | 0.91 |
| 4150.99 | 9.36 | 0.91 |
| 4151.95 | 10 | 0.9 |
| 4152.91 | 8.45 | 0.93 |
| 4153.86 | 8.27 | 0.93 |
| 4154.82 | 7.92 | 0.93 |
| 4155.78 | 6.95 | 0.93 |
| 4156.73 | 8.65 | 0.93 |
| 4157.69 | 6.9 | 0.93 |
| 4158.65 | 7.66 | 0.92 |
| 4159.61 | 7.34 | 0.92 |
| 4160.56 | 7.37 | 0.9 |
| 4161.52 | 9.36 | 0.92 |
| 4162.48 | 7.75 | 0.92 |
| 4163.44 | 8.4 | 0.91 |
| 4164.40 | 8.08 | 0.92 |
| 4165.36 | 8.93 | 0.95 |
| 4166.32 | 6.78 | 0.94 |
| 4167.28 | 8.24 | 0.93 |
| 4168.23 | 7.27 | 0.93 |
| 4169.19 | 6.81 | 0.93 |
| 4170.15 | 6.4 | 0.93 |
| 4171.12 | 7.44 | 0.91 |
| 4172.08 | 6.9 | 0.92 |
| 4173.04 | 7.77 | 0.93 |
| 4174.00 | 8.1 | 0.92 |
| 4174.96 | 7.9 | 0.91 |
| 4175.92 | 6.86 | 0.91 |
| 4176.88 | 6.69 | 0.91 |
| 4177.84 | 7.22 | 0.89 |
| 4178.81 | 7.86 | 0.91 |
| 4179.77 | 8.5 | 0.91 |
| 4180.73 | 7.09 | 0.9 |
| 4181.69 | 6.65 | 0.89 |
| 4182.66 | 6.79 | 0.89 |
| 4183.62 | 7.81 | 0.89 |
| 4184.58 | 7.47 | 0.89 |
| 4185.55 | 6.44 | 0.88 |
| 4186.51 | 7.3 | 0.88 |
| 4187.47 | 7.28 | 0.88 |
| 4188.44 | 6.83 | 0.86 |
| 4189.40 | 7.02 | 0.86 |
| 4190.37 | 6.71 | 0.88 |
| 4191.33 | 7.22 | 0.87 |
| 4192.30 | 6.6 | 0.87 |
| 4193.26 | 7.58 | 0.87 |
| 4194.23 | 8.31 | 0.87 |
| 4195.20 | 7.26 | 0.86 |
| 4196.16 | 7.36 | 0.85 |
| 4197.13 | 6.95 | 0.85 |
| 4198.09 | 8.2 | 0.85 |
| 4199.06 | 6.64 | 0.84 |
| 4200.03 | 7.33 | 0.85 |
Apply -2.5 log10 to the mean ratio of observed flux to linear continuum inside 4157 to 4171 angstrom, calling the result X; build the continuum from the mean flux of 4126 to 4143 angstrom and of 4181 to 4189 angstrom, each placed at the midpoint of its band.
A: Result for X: 0.07 mag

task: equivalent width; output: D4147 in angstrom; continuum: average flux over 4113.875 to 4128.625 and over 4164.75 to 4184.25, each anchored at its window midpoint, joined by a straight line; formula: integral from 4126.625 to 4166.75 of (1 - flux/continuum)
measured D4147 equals -2.7 angstrom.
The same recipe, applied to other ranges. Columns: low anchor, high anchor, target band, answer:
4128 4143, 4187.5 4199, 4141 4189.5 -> 3.9 angstrom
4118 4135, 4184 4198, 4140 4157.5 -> -0.2 angstrom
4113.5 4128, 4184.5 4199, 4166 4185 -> 0.7 angstrom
